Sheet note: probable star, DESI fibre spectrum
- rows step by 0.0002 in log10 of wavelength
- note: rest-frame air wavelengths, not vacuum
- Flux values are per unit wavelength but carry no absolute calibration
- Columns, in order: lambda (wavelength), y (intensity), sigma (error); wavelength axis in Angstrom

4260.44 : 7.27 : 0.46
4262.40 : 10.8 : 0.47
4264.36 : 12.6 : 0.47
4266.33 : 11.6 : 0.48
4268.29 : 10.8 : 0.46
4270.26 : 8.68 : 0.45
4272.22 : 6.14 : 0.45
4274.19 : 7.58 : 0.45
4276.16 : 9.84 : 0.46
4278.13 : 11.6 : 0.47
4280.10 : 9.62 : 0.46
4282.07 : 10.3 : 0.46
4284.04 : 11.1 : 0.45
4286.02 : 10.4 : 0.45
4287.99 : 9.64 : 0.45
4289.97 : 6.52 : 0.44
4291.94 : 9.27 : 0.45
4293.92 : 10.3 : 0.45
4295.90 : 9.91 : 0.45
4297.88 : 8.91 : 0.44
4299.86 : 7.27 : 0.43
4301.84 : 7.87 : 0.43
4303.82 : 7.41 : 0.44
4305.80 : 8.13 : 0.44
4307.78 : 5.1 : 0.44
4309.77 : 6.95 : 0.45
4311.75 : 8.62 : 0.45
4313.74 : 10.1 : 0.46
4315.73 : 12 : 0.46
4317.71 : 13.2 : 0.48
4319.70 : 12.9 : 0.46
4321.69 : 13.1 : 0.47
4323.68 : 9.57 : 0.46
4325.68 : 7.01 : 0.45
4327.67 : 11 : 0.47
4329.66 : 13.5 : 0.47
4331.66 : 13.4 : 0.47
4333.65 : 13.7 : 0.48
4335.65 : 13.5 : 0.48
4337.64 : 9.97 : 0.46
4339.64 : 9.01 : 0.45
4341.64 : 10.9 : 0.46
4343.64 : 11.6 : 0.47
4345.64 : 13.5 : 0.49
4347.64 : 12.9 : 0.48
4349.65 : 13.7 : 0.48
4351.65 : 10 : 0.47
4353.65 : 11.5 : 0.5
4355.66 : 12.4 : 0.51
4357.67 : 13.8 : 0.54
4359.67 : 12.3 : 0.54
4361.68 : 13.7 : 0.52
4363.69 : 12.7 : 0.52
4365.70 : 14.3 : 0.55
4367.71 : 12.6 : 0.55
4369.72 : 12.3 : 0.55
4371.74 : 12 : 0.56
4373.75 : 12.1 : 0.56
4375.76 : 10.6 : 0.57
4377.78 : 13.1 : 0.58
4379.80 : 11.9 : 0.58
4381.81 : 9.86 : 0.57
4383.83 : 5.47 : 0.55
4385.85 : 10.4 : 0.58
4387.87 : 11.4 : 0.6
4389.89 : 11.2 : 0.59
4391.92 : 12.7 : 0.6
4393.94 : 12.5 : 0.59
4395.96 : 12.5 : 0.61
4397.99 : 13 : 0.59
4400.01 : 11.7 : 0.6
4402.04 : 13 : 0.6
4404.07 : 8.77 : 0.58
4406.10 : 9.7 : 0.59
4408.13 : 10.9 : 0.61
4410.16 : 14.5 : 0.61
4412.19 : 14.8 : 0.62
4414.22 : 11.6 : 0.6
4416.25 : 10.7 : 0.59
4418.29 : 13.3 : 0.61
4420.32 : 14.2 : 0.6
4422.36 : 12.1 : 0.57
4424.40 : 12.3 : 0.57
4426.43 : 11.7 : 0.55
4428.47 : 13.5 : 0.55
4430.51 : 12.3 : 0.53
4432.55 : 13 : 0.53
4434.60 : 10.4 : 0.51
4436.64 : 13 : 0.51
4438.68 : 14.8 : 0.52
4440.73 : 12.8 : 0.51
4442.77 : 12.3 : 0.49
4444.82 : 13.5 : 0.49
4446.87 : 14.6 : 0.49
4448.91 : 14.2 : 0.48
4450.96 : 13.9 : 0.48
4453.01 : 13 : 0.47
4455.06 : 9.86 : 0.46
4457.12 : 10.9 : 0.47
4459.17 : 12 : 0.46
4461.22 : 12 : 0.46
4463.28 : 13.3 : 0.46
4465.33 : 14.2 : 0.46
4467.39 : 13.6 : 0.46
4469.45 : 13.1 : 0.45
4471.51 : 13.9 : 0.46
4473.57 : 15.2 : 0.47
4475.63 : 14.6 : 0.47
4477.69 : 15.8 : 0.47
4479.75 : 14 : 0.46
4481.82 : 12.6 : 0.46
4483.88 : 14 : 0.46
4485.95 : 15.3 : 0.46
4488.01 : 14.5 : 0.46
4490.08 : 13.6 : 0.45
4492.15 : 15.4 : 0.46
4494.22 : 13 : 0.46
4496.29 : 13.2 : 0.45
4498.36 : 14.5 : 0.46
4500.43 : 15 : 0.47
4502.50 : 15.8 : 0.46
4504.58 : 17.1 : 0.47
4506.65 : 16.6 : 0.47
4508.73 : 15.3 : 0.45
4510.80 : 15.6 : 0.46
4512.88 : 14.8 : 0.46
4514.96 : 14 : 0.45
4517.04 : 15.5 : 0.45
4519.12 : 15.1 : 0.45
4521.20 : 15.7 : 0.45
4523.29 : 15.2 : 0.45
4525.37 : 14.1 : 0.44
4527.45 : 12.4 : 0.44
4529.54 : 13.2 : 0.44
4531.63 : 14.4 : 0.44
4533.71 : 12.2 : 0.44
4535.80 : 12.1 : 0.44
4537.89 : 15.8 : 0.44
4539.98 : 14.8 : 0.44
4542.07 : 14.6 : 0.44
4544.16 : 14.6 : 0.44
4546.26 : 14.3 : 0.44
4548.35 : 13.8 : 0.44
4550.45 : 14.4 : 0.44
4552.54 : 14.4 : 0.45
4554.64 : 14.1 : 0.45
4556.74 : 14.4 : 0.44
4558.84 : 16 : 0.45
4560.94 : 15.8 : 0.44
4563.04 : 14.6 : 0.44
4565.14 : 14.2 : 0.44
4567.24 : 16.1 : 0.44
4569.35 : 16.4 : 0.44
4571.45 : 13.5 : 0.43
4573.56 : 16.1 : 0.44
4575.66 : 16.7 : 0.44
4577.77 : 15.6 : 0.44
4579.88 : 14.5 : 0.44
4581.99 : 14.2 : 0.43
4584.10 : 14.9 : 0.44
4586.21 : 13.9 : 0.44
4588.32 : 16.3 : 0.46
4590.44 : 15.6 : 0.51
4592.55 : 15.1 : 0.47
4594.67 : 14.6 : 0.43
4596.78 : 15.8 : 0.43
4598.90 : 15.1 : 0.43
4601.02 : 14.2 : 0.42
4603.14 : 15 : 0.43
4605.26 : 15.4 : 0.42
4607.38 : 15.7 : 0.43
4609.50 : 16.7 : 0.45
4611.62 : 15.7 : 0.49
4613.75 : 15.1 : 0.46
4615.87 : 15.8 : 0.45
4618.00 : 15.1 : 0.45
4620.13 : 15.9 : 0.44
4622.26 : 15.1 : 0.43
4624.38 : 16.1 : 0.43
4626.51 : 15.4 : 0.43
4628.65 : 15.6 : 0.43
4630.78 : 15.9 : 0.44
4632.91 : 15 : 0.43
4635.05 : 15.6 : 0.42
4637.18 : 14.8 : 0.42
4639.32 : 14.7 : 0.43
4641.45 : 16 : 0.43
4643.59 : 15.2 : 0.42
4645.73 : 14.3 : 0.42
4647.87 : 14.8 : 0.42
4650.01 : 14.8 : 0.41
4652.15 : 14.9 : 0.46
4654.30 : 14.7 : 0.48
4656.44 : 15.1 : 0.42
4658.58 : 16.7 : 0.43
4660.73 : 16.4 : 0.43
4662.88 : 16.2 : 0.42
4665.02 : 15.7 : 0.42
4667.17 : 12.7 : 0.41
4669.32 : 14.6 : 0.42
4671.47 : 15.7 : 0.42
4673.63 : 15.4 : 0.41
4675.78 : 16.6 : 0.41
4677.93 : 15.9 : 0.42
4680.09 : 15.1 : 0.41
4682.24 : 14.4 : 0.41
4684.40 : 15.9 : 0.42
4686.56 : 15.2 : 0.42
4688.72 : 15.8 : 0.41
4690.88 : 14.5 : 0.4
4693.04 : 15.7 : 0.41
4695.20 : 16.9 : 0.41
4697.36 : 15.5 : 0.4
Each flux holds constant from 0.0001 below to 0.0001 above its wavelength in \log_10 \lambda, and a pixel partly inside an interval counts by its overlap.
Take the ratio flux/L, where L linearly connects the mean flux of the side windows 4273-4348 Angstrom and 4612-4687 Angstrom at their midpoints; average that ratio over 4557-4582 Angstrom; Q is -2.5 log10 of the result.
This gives -0.09 mag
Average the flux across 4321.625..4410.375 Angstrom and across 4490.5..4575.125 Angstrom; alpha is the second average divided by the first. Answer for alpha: 1.3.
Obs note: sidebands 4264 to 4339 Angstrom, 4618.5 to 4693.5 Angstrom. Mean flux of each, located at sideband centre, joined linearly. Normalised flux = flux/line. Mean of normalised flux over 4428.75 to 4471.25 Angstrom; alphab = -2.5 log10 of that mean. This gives -0.058 mag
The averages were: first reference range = 9.95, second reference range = 15.3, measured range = 12.9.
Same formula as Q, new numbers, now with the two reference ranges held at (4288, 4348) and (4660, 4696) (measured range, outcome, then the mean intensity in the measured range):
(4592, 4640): -0.06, 15.4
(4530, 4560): -0.06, 14.3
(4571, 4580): -0.11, 15.5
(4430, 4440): -0.07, 12.7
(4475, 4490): -0.14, 14.3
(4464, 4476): -0.13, 14.1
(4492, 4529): -0.15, 14.9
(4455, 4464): 0.05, 11.7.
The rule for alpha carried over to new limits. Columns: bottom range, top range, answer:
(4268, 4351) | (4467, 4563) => 1.43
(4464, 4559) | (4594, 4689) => 1.06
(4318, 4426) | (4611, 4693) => 1.29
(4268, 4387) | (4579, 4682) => 1.44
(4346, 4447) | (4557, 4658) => 1.25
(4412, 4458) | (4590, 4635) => 1.21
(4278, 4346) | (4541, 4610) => 1.48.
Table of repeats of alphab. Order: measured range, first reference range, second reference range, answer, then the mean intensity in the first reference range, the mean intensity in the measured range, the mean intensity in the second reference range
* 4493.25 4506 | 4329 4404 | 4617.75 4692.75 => -0.10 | 12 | 14.8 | 15.3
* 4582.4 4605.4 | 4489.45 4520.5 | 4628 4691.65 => 0.01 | 15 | 15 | 15.3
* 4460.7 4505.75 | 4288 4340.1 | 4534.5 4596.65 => -0.08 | 9.94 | 14.3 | 14.9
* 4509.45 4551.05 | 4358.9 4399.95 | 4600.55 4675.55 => -0.04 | 11.8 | 14.3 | 15.3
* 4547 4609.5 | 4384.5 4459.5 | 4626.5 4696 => -0.06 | 12.3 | 15.1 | 15.3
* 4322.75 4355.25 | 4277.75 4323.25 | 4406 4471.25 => -0.11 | 9.55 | 11.6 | 12.7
